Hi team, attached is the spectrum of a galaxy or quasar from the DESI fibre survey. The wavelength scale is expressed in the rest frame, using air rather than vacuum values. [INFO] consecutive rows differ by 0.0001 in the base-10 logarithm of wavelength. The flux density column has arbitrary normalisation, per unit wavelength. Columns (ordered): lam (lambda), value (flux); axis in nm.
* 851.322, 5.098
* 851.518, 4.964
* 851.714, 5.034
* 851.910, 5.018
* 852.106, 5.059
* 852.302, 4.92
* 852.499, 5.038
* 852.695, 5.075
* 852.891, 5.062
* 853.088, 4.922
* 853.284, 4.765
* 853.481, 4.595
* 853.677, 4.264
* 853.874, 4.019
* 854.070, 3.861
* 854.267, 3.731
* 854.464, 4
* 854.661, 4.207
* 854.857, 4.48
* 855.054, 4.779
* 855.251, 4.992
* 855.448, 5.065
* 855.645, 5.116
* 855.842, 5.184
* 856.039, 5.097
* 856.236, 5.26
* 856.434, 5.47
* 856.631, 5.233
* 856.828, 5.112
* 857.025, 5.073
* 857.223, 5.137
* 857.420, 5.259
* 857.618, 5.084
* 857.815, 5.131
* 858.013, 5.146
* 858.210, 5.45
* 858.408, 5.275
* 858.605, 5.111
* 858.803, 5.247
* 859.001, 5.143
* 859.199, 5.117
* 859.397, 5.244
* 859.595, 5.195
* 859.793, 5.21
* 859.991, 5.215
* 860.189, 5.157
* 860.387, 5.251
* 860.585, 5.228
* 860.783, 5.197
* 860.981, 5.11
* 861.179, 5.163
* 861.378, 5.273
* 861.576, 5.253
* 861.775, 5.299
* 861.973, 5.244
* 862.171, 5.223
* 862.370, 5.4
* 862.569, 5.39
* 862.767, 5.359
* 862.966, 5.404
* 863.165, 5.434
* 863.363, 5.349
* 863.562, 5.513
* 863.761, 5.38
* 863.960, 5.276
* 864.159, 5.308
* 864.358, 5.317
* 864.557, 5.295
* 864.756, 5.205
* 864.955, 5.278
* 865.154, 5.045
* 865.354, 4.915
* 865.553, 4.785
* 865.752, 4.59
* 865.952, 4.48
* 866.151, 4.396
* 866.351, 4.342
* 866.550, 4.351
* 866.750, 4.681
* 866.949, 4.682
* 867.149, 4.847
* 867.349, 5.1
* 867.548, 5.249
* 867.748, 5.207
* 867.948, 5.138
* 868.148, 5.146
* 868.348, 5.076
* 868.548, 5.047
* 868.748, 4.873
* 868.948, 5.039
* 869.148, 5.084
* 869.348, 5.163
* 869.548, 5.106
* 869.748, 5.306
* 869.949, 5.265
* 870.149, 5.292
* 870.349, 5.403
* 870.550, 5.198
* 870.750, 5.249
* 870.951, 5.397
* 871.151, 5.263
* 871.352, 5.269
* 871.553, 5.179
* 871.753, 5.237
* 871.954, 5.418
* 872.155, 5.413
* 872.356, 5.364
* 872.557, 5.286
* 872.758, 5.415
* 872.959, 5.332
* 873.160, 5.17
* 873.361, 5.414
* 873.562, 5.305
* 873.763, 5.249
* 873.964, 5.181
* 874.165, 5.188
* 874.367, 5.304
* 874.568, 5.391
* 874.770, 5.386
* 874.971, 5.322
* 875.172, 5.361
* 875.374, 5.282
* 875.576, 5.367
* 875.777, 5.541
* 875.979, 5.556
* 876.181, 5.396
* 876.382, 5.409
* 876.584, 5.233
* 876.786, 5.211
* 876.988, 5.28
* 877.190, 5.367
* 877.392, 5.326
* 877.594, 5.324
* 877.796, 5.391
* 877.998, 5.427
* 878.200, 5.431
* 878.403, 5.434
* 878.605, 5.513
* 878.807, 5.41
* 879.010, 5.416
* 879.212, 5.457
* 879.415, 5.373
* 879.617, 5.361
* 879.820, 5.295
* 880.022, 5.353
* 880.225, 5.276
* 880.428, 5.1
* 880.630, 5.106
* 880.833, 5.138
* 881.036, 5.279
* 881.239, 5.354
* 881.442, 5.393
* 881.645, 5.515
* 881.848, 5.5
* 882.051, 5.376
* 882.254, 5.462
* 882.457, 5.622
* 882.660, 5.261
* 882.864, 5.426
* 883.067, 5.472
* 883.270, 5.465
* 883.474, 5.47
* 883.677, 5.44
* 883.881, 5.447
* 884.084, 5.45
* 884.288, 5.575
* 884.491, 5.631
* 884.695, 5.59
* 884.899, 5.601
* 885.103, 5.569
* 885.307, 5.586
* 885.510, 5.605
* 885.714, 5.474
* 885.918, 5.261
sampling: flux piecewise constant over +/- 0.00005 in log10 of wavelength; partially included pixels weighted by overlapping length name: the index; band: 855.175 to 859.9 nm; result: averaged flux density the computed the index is 5.18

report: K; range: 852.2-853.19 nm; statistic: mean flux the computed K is 5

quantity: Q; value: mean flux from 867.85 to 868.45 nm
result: 5.12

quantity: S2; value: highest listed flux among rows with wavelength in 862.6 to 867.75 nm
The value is 5.513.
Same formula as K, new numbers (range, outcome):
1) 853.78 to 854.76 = 3.97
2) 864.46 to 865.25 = 5.21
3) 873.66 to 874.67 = 5.26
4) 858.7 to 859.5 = 5.18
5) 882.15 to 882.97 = 5.44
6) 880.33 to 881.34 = 5.2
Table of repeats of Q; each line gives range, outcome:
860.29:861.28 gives 5.19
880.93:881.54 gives 5.34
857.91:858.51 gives 5.29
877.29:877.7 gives 5.33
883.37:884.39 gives 5.48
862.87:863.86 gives 5.42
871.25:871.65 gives 5.21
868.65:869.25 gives 5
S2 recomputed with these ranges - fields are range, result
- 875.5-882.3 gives 5.556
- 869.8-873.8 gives 5.418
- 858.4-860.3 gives 5.275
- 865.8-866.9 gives 4.681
